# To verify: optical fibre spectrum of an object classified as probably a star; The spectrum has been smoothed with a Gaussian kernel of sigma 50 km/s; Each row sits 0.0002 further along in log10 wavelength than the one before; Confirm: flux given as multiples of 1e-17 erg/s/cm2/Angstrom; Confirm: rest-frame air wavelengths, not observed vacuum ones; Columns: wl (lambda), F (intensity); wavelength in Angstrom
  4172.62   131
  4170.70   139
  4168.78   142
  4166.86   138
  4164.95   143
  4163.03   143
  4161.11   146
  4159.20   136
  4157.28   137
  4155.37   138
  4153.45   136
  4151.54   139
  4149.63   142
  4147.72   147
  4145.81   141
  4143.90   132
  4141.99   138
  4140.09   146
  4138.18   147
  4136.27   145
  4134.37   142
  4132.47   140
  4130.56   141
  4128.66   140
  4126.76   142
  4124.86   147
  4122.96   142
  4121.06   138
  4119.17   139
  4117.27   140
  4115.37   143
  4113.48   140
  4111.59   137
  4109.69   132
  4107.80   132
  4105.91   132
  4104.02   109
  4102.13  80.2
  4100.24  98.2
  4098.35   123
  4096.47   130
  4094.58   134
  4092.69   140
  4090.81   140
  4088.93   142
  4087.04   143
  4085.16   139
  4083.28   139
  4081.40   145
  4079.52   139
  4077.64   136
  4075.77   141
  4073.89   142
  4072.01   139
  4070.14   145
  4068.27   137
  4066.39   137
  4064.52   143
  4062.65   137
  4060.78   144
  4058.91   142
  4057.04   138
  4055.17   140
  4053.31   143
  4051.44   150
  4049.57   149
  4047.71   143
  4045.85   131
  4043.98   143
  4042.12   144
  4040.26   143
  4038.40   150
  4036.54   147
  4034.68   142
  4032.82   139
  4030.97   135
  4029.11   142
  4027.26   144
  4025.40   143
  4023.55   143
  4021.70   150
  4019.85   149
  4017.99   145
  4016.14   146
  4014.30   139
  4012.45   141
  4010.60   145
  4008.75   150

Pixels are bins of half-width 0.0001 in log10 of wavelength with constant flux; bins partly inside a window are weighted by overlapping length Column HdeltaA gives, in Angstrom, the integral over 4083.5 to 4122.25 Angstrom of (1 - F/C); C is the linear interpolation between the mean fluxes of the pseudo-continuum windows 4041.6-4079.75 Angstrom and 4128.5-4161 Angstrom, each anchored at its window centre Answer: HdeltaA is 2.8 Angstrom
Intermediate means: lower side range 141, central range 131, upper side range 141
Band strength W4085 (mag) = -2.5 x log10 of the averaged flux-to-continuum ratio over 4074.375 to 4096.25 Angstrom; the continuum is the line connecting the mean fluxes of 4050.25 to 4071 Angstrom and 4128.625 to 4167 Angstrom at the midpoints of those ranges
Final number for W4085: 0.01 mag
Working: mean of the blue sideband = 142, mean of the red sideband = 141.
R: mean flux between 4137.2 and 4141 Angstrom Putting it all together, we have 146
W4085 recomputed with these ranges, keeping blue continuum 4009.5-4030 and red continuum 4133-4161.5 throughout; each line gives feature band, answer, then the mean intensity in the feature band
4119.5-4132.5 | 0.00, 141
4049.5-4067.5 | 0.01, 142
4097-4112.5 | 0.20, 118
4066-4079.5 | 0.02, 140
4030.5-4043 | 0.00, 143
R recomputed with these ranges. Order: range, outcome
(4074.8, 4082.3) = 140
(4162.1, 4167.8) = 141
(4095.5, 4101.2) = 117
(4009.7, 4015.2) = 142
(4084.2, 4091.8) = 141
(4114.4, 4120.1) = 141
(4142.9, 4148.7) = 140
